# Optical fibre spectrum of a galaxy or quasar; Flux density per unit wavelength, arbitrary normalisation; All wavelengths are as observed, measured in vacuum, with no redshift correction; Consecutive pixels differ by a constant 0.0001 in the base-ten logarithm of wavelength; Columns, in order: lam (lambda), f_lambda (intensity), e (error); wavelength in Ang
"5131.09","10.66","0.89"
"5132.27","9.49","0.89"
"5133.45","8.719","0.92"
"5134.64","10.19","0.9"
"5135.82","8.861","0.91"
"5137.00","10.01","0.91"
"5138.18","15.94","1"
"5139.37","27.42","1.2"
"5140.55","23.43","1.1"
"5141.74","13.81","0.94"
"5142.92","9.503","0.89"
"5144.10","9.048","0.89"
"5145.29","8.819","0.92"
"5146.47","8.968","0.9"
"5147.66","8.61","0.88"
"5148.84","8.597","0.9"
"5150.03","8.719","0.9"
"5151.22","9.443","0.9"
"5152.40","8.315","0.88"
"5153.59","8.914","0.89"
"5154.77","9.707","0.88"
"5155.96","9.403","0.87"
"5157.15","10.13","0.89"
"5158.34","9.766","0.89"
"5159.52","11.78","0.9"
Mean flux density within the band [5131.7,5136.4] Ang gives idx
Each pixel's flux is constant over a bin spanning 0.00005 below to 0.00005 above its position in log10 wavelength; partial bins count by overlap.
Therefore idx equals 9.31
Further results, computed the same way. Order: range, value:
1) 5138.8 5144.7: 16.6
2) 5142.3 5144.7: 9.35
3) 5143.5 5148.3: 8.87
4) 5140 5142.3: 18.5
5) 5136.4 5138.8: 13.1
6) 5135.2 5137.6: 9.51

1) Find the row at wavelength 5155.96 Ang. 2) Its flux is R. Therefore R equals 9.403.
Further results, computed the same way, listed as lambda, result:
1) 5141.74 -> 13.81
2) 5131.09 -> 10.66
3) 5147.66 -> 8.61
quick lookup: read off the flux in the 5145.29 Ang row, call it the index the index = 8.819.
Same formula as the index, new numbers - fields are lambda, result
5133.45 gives 8.719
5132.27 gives 9.49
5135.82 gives 8.861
